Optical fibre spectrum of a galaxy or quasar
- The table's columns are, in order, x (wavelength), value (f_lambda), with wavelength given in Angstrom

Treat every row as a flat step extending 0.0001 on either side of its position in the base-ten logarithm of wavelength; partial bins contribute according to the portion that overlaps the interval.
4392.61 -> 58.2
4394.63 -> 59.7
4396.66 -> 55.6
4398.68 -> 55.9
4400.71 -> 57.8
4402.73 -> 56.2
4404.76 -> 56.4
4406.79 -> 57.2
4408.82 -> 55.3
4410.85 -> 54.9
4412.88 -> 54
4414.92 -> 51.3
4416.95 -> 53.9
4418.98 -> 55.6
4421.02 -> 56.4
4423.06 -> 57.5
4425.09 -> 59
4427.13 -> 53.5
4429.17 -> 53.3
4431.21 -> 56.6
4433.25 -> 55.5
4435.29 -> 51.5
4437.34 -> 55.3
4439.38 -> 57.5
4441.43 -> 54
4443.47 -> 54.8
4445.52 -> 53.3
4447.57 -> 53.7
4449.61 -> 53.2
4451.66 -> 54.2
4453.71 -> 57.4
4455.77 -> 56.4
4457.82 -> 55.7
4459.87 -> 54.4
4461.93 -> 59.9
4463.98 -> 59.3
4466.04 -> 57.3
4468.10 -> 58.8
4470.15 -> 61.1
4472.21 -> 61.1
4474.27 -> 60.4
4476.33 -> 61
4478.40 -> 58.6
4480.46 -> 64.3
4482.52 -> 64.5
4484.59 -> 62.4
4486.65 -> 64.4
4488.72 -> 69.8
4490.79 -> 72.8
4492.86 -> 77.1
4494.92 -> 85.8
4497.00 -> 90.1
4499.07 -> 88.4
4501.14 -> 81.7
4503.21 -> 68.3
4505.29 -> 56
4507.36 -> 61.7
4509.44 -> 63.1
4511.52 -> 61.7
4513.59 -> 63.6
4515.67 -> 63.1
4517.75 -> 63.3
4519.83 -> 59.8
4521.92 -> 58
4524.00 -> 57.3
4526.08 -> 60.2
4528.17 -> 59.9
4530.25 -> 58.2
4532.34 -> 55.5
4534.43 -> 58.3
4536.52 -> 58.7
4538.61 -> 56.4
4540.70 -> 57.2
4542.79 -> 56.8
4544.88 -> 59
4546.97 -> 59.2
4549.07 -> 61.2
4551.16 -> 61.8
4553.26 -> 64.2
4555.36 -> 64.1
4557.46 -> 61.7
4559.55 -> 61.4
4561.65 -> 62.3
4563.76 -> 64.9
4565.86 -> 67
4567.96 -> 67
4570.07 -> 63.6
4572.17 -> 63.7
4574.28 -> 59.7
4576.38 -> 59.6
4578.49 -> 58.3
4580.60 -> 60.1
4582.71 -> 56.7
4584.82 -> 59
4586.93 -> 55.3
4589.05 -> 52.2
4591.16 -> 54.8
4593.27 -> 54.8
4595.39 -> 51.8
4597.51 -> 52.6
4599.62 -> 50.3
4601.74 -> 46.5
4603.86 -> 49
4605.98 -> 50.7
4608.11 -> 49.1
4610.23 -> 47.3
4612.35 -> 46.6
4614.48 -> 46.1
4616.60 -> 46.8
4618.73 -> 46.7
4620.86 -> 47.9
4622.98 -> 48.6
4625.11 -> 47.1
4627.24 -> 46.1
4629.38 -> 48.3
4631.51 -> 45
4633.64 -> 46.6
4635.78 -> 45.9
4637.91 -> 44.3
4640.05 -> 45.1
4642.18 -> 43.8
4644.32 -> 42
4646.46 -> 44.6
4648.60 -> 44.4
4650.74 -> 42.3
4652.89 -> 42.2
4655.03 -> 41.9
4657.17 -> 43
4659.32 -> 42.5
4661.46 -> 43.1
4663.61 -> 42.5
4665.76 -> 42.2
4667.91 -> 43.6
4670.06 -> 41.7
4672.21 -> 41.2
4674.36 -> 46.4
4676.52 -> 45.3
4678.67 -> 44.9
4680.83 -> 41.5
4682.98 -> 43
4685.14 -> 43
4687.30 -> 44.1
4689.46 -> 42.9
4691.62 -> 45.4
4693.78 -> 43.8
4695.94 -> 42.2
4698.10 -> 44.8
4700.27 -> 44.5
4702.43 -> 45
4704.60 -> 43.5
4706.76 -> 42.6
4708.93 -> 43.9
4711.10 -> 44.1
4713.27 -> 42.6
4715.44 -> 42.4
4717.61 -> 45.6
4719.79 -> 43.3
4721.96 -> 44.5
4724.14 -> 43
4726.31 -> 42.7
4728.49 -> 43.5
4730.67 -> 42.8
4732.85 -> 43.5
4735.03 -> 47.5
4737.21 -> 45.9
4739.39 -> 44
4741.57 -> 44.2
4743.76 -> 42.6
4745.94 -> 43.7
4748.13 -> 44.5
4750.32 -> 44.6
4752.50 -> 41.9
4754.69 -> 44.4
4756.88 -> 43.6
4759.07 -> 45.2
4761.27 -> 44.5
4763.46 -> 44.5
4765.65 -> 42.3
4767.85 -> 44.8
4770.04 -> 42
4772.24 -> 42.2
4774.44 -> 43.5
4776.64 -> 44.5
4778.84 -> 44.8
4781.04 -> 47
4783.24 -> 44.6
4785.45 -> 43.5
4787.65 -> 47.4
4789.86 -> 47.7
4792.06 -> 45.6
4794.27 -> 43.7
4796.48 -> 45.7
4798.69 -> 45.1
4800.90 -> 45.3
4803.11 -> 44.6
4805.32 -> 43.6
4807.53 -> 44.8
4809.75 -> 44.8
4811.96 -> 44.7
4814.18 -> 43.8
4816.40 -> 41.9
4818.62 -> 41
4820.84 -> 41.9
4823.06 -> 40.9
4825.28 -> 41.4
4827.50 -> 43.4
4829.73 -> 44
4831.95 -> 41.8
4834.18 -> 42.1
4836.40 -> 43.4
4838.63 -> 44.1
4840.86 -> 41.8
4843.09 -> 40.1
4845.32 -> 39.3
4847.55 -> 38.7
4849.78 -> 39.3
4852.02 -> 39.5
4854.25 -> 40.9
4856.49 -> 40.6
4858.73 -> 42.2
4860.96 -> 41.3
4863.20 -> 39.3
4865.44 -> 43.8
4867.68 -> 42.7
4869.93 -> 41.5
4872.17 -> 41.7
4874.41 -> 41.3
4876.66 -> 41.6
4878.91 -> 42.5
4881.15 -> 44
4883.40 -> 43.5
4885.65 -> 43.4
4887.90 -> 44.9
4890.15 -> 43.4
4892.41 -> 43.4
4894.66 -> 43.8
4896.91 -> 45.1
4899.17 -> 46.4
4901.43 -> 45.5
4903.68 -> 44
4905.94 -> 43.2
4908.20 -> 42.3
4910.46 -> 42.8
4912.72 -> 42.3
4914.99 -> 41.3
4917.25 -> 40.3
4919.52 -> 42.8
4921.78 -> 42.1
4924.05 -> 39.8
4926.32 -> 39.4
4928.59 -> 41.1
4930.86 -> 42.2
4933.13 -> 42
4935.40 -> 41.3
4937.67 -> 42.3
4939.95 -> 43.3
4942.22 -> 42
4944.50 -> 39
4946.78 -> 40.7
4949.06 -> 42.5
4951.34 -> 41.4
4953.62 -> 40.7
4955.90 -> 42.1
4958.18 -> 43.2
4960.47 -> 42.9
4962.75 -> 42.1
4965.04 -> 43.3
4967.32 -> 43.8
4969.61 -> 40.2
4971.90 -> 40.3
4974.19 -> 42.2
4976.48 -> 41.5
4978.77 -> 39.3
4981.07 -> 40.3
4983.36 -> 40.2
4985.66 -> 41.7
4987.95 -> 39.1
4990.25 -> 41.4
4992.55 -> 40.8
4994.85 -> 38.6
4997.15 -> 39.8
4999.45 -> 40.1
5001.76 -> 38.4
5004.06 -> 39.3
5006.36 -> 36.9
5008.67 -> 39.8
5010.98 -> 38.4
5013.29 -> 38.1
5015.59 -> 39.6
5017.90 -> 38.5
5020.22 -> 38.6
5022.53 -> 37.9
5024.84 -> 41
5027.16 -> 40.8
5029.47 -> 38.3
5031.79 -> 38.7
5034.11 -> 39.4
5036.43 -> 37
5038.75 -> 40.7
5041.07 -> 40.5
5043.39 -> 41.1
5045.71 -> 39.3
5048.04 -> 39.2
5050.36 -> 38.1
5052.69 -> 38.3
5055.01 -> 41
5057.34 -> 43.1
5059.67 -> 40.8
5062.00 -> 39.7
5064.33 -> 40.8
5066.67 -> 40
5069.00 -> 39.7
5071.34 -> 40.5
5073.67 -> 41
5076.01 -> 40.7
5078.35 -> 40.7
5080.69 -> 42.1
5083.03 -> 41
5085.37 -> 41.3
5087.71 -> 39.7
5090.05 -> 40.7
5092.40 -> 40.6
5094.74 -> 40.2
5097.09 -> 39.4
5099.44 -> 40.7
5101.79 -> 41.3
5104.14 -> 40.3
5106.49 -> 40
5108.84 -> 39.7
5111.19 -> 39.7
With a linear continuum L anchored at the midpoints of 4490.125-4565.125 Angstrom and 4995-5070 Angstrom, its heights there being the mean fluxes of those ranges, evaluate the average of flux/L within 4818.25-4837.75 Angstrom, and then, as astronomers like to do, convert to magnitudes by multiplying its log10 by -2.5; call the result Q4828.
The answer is 0.170 mag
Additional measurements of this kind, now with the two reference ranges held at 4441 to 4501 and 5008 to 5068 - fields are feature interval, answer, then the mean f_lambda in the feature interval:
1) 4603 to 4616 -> 0.195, 48.1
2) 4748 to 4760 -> 0.170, 44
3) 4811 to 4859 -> 0.156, 41.6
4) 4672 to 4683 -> 0.236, 44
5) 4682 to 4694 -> 0.235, 43.7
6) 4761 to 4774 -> 0.175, 43.3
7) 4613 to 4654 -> 0.236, 45.5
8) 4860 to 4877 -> 0.124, 41.6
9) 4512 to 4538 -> 0.025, 59.6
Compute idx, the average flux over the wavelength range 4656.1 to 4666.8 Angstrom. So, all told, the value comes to 42.7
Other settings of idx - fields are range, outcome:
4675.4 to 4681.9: 43.9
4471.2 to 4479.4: 60.2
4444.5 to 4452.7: 53.6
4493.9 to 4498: 87.7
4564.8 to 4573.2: 65.4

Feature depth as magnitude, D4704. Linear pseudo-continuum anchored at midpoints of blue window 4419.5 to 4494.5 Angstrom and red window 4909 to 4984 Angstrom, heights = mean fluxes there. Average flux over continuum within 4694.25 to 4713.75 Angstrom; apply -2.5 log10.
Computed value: 0.150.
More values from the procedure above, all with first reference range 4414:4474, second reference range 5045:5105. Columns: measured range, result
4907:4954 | 0.062 mag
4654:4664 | 0.188 mag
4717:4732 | 0.130 mag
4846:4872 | 0.121 mag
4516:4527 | -0.112 mag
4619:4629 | 0.091 mag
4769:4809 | 0.064 mag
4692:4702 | 0.132 mag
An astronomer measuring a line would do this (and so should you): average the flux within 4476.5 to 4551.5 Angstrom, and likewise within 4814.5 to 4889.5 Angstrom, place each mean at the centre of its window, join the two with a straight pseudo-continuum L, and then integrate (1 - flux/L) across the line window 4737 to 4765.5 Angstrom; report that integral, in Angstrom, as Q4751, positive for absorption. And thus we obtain 2.7 Angstrom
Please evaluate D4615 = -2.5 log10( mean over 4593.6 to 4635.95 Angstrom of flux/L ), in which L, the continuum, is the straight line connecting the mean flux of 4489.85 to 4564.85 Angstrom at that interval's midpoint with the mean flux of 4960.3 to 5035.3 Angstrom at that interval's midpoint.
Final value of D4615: 0.24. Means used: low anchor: 64.2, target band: 48.1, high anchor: 40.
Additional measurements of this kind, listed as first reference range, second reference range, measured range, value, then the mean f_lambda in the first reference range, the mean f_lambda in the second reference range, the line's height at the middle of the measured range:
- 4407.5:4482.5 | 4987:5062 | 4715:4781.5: 0.09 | 56.5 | 39.5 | 47.6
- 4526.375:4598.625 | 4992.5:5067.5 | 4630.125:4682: 0.26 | 59.3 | 39.5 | 55.3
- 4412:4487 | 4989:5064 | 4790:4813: 0.03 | 57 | 39.5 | 46.3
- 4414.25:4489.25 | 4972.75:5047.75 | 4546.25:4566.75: -0.16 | 57.4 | 39.6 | 54.1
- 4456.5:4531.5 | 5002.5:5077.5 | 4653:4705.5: 0.28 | 64.5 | 39.6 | 56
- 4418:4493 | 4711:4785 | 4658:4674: 0.13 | 58.5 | 44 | 48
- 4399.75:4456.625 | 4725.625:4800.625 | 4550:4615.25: -0.13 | 55.2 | 44.4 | 50.2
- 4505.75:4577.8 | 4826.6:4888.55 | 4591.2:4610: 0.14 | 60.9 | 41.9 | 57.4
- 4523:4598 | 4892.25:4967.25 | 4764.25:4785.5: 0.13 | 59.3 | 42.3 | 49.5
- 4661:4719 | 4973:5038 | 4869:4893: -0.05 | 43.5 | 39.5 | 41.1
